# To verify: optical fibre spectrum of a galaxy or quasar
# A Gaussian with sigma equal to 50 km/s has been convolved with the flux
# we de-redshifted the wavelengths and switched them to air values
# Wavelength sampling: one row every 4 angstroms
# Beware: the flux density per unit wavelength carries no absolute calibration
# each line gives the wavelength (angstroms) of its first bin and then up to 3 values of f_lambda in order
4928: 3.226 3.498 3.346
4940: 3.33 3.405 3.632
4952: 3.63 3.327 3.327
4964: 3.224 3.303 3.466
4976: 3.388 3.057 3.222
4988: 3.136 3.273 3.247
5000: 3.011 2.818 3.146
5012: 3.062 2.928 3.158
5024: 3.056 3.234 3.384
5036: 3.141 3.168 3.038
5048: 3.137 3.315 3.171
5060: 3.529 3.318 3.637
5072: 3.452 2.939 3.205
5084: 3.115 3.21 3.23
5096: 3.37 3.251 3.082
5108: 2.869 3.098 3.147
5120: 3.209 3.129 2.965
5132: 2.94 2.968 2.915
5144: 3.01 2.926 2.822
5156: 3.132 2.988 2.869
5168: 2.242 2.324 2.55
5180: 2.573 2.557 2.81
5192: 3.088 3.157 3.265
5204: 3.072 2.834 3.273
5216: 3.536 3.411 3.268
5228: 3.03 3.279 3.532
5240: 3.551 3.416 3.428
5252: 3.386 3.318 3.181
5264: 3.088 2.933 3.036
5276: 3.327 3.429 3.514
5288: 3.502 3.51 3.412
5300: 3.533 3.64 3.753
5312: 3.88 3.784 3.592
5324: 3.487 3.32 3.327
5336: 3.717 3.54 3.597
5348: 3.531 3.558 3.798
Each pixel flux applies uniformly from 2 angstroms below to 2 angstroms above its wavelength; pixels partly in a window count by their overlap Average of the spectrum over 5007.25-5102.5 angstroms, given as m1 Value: 3.22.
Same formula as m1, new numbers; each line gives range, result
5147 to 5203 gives 2.81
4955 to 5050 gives 3.18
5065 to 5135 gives 3.17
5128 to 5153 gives 2.94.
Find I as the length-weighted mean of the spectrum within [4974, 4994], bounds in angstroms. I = 3.22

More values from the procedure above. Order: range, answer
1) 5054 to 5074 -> 3.42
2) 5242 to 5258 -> 3.39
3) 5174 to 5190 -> 2.62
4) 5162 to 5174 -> 2.48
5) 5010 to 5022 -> 3.05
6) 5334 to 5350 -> 3.6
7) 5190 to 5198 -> 3.12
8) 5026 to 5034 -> 3.31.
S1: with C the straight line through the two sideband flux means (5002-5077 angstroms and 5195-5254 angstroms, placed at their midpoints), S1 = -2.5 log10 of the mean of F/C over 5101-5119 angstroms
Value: 0.06 mag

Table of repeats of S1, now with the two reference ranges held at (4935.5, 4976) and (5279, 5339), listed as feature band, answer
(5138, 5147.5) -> 0.18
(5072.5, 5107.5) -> 0.09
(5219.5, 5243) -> 0.06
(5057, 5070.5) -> -0.01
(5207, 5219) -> 0.08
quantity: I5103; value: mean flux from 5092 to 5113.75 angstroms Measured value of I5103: 3.14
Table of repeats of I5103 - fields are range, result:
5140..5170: 2.86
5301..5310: 3.68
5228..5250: 3.4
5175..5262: 3.17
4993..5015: 3.06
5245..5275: 3.21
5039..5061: 3.22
